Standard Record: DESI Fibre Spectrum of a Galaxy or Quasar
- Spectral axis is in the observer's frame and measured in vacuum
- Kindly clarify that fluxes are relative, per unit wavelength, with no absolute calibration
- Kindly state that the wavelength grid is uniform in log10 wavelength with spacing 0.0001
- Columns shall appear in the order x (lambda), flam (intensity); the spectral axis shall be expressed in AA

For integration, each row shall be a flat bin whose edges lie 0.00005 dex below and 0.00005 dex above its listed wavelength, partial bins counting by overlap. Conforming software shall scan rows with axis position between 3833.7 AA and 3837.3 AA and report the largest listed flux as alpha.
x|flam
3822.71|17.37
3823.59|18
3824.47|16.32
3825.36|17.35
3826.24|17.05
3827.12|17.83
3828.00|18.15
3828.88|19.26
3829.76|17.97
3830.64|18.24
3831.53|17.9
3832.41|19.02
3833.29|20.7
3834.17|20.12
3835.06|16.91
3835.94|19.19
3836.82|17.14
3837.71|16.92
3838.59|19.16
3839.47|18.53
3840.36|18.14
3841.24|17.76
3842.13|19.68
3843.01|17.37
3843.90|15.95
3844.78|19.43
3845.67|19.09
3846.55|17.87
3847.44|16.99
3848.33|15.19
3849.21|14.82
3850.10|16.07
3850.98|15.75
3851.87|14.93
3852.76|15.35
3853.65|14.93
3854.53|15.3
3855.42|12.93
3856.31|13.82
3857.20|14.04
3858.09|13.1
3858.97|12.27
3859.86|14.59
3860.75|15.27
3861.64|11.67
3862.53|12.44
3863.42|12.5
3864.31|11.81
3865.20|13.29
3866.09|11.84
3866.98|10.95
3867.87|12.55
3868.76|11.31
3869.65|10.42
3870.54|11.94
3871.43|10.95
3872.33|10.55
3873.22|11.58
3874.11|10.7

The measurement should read 20.12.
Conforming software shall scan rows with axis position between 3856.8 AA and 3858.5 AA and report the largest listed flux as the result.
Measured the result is 14.04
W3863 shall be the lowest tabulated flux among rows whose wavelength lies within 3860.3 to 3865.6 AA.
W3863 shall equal 11.67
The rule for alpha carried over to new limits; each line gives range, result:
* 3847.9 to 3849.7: 15.19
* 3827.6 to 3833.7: 20.7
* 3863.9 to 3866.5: 13.29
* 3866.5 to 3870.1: 12.55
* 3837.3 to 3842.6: 19.68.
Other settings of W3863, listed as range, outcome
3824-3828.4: 16.32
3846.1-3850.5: 14.82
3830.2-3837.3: 16.91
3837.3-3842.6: 16.92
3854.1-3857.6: 12.93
